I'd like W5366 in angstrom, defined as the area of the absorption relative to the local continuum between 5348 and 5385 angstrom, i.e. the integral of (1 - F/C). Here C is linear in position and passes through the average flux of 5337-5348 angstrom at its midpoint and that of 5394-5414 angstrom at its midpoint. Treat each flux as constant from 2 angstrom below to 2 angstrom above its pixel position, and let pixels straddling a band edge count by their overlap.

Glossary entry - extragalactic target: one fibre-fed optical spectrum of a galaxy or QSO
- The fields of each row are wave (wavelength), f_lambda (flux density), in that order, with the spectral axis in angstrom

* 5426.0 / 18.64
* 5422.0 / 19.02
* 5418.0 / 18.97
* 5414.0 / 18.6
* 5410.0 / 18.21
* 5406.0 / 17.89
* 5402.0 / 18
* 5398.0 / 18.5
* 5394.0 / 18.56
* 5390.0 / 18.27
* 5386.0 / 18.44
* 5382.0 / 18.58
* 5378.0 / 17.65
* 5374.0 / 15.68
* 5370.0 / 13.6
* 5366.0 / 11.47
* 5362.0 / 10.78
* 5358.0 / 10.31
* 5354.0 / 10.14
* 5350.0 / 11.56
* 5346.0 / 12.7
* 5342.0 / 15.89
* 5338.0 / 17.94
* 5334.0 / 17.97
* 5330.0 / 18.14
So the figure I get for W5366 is 6.9 angstrom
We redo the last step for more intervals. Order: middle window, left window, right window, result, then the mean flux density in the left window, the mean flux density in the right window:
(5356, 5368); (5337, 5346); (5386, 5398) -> 4.3 angstrom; 15.9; 18.4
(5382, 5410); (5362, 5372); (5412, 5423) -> -4.2 angstrom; 12.2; 18.8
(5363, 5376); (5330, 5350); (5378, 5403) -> 3.0 angstrom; 15.9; 18.3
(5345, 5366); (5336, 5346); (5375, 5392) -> 7.1 angstrom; 16.1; 18.1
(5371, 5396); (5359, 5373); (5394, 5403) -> -3.7 angstrom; 12.1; 18.3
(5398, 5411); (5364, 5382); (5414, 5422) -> -0.3 angstrom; 15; 18.9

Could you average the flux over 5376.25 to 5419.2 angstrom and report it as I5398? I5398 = 18.3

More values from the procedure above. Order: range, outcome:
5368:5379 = 15.5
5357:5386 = 14.4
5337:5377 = 13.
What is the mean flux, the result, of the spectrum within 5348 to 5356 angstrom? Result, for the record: 10.9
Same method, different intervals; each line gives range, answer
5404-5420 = 18.4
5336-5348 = 15.5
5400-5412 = 18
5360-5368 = 11.1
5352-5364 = 10.4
